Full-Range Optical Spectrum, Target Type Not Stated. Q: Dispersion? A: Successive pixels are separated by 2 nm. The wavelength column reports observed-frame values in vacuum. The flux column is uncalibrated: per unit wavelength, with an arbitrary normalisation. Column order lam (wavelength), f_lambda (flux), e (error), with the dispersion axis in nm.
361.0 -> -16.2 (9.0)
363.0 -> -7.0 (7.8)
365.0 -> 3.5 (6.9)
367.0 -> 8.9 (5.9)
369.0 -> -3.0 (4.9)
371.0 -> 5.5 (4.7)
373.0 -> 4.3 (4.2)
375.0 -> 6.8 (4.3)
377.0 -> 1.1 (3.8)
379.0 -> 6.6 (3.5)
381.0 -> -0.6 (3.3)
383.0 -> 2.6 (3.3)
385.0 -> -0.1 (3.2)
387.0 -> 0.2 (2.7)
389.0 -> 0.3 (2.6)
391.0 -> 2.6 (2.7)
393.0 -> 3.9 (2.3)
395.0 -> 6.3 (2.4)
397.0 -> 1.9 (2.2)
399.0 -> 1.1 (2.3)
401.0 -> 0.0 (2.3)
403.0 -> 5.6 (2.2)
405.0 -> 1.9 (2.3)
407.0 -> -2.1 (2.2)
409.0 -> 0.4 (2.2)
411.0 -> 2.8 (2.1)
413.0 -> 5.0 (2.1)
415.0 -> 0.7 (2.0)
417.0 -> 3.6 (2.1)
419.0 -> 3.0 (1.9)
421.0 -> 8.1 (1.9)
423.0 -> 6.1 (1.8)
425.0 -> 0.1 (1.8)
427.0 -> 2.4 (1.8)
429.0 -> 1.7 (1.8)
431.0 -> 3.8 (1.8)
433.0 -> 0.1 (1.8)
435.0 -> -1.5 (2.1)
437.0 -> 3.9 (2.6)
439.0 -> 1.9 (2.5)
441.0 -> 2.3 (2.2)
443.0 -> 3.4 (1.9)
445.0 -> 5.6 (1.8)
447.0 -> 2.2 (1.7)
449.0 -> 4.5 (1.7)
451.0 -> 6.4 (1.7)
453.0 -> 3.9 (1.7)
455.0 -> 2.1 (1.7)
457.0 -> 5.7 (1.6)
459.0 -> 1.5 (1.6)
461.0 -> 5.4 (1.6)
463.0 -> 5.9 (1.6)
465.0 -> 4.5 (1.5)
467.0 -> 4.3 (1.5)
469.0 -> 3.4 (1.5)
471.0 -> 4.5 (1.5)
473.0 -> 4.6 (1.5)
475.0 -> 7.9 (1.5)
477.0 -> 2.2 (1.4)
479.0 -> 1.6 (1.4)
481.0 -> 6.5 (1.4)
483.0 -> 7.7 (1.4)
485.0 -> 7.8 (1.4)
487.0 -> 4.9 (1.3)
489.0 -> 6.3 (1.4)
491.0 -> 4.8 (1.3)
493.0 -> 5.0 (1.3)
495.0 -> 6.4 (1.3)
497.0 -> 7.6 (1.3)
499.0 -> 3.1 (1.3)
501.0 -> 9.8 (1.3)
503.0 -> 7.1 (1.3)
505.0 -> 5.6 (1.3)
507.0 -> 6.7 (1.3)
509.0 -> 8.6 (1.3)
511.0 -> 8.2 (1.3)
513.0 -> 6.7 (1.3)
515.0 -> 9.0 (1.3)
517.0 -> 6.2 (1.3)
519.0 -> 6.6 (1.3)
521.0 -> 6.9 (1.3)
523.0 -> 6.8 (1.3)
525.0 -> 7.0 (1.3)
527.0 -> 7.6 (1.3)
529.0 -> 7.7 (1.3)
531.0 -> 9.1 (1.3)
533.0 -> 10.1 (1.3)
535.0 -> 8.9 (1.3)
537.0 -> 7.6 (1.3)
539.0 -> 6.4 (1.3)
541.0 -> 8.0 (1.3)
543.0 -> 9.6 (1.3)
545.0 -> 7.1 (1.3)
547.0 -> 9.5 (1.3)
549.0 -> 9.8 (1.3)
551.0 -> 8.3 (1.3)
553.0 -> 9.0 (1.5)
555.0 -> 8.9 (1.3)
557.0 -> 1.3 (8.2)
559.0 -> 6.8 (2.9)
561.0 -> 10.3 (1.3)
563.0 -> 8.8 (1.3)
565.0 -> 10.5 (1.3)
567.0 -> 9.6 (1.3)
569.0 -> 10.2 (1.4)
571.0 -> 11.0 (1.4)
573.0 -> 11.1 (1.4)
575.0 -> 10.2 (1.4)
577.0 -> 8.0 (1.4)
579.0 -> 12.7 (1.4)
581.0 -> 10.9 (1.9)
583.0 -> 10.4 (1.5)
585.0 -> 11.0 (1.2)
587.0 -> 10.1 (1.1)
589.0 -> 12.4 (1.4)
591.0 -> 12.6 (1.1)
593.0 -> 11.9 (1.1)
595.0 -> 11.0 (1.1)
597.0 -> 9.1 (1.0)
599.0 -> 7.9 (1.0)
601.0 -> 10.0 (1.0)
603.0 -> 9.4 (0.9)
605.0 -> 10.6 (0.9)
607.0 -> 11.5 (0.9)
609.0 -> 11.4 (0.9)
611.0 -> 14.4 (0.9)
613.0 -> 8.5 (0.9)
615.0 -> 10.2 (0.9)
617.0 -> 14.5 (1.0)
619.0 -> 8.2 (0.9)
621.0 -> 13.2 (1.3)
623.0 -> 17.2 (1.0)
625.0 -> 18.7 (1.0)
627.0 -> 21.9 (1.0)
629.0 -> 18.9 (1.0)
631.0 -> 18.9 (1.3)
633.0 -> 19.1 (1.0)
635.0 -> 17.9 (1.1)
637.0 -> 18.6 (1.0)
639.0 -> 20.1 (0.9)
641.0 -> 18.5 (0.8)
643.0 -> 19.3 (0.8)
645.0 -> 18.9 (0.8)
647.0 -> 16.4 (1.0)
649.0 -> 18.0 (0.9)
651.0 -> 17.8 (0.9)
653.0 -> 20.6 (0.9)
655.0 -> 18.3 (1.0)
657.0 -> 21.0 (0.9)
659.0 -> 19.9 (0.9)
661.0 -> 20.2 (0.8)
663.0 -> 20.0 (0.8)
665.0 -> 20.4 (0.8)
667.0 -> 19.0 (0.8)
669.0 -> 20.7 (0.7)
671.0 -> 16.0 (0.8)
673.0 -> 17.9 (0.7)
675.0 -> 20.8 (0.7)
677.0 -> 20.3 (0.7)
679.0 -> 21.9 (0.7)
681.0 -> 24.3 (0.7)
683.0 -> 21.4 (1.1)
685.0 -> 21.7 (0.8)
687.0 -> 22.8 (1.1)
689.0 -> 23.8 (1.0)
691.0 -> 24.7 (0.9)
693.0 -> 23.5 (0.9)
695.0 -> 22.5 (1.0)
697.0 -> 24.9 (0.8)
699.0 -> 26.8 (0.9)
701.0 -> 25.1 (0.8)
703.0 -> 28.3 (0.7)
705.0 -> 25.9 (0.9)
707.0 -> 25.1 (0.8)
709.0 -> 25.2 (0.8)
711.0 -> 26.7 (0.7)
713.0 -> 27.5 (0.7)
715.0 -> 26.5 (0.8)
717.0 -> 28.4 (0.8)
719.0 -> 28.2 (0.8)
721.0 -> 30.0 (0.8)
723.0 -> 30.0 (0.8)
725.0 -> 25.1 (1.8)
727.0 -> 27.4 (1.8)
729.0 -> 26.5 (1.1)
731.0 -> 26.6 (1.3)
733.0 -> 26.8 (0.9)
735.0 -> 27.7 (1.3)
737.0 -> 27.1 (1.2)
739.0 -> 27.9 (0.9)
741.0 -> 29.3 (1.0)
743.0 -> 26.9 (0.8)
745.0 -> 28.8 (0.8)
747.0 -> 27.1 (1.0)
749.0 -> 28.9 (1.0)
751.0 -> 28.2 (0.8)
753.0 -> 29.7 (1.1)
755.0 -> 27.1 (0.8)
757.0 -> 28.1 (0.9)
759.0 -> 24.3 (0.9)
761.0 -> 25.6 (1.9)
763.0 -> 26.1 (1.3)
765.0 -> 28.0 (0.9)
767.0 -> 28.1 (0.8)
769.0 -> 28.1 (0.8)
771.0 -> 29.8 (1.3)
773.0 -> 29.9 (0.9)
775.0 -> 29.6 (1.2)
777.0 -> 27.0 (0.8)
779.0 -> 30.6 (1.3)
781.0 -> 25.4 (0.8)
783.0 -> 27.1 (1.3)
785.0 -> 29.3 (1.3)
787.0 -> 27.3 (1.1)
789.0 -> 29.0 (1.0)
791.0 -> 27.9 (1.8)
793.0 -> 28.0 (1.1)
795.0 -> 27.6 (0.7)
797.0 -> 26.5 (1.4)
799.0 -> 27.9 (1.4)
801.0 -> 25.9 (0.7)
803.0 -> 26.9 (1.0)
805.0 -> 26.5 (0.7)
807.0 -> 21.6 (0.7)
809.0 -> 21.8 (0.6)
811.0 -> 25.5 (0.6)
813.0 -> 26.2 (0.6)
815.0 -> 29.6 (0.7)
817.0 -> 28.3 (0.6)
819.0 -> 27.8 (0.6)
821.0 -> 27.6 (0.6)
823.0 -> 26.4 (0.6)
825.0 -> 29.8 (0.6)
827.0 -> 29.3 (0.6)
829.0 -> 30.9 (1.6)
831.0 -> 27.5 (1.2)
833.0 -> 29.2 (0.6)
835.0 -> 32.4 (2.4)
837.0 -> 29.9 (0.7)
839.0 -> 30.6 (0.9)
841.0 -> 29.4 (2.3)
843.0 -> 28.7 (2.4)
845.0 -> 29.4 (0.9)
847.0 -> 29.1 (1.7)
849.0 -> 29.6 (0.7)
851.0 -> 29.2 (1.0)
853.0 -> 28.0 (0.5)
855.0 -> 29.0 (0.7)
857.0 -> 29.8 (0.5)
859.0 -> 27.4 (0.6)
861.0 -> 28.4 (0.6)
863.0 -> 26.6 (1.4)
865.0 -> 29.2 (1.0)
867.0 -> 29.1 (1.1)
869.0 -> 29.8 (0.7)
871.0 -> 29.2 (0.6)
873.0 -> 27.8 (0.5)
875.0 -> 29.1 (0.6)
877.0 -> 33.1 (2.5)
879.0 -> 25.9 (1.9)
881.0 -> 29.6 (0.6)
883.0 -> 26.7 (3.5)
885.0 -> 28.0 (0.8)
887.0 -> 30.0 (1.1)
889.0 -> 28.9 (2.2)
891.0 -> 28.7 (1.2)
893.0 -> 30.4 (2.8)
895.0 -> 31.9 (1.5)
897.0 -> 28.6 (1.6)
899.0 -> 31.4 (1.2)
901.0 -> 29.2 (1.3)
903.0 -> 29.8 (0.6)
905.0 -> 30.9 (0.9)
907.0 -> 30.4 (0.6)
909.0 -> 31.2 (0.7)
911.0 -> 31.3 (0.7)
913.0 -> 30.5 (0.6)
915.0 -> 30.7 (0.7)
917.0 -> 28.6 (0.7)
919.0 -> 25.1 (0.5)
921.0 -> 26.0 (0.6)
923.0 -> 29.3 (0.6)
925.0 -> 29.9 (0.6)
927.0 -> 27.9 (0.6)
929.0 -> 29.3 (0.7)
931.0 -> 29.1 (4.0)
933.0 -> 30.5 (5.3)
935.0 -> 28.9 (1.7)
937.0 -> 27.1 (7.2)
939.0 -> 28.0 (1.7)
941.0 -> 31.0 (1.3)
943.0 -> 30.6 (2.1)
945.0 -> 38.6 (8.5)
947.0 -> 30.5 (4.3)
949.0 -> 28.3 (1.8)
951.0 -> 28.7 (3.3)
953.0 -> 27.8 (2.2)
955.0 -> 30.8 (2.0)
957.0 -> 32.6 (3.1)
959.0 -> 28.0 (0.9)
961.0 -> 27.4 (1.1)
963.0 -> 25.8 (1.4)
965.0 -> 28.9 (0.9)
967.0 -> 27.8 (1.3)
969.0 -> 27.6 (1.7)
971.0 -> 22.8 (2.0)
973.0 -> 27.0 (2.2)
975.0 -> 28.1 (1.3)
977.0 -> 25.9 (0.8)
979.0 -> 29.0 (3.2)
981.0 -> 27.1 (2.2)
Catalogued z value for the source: 0.56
